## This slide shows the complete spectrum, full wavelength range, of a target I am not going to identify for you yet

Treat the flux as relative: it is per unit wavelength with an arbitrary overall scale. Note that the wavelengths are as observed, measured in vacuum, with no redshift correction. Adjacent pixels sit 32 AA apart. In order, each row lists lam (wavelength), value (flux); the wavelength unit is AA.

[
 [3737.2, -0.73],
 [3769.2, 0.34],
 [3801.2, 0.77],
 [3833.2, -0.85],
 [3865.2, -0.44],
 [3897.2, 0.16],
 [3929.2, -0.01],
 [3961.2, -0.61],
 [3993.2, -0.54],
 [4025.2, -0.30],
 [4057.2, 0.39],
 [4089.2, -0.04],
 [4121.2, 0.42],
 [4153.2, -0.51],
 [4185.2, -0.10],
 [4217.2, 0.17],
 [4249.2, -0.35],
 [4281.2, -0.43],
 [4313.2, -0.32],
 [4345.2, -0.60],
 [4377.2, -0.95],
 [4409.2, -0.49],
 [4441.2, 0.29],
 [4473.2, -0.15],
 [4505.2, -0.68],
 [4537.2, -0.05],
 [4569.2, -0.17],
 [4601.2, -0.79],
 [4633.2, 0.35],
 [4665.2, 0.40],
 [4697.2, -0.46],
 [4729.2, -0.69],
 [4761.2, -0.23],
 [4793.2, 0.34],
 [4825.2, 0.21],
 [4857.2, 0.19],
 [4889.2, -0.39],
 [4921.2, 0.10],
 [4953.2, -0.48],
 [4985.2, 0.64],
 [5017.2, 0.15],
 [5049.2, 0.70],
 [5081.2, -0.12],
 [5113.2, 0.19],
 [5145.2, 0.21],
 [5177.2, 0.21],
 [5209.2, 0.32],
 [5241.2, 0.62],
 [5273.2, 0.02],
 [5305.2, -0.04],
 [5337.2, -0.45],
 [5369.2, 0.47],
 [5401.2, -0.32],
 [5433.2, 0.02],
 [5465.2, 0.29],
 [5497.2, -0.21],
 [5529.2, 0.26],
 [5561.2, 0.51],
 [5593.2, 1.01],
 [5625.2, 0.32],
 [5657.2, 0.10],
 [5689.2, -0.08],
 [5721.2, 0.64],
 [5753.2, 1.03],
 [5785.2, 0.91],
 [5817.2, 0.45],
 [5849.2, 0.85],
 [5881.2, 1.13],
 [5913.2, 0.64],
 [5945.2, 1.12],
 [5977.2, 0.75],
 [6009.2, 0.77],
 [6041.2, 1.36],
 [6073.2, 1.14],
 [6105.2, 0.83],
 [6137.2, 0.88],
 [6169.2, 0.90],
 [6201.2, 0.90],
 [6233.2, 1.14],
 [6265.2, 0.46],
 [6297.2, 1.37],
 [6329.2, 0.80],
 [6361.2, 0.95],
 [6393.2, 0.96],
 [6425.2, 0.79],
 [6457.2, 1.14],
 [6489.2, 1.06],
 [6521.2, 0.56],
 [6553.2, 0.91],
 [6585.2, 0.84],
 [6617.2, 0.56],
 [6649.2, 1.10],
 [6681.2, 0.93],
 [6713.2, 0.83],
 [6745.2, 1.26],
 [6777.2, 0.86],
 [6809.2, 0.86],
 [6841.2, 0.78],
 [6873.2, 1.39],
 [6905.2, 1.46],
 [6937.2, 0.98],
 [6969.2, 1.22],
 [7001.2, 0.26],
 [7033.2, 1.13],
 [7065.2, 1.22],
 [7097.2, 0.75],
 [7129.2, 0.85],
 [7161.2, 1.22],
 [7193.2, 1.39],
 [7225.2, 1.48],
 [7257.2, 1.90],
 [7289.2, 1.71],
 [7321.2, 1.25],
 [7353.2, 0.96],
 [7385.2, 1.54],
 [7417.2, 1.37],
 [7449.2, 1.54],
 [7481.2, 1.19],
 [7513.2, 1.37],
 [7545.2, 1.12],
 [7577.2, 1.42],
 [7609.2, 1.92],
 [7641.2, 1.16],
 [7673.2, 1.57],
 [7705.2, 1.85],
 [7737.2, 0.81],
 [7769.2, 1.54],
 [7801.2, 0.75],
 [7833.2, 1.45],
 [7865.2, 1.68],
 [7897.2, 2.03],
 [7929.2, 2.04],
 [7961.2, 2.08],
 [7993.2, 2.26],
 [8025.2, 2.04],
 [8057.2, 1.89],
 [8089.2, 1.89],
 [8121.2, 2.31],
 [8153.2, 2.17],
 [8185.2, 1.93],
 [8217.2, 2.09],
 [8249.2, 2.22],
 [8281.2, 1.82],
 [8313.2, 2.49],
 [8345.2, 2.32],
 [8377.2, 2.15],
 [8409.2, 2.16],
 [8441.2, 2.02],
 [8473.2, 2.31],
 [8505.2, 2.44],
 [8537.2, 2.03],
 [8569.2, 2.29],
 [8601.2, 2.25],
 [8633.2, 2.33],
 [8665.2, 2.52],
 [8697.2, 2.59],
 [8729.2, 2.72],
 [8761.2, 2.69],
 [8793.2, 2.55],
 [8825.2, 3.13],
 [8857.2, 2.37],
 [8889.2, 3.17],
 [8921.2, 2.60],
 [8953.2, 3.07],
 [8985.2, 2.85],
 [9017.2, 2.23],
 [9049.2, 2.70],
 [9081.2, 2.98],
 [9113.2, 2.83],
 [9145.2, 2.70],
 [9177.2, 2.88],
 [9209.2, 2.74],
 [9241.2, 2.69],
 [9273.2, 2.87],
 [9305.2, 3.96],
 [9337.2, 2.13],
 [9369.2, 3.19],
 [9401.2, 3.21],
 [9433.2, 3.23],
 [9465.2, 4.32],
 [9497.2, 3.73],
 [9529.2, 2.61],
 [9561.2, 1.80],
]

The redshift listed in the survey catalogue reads 0.967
